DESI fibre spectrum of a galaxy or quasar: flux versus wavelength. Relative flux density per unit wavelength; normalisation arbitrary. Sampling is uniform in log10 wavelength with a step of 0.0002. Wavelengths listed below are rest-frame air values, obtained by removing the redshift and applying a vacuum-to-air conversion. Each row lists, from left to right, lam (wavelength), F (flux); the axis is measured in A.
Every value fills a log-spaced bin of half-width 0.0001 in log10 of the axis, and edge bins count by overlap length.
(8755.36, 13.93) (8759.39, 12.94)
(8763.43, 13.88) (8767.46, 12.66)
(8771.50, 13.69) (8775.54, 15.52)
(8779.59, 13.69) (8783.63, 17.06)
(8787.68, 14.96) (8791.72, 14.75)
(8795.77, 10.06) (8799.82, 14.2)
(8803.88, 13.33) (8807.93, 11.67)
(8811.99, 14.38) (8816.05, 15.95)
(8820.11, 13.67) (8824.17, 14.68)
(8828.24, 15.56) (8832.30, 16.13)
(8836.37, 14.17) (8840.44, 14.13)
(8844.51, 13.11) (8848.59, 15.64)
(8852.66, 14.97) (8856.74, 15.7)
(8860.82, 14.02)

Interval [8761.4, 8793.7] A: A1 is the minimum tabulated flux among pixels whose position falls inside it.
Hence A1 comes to 12.66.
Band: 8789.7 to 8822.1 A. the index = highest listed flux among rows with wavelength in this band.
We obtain 15.95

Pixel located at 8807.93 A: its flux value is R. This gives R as 11.67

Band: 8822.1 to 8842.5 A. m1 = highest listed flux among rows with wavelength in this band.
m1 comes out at 16.13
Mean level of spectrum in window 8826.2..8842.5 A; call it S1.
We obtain 15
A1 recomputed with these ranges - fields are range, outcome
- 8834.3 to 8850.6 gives 13.11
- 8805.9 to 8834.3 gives 11.67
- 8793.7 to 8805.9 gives 10.06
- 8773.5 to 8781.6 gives 13.69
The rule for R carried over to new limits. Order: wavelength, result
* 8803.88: 13.33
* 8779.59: 13.69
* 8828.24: 15.56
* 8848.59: 15.64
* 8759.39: 12.94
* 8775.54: 15.52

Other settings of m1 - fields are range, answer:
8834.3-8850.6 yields 15.64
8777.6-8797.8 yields 17.06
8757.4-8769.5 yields 13.88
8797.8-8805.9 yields 14.2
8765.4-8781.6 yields 15.52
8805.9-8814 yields 14.38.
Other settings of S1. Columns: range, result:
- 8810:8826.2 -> 14.7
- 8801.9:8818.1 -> 13.8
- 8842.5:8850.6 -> 14.4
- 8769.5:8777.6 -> 14.6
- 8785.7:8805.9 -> 13.5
